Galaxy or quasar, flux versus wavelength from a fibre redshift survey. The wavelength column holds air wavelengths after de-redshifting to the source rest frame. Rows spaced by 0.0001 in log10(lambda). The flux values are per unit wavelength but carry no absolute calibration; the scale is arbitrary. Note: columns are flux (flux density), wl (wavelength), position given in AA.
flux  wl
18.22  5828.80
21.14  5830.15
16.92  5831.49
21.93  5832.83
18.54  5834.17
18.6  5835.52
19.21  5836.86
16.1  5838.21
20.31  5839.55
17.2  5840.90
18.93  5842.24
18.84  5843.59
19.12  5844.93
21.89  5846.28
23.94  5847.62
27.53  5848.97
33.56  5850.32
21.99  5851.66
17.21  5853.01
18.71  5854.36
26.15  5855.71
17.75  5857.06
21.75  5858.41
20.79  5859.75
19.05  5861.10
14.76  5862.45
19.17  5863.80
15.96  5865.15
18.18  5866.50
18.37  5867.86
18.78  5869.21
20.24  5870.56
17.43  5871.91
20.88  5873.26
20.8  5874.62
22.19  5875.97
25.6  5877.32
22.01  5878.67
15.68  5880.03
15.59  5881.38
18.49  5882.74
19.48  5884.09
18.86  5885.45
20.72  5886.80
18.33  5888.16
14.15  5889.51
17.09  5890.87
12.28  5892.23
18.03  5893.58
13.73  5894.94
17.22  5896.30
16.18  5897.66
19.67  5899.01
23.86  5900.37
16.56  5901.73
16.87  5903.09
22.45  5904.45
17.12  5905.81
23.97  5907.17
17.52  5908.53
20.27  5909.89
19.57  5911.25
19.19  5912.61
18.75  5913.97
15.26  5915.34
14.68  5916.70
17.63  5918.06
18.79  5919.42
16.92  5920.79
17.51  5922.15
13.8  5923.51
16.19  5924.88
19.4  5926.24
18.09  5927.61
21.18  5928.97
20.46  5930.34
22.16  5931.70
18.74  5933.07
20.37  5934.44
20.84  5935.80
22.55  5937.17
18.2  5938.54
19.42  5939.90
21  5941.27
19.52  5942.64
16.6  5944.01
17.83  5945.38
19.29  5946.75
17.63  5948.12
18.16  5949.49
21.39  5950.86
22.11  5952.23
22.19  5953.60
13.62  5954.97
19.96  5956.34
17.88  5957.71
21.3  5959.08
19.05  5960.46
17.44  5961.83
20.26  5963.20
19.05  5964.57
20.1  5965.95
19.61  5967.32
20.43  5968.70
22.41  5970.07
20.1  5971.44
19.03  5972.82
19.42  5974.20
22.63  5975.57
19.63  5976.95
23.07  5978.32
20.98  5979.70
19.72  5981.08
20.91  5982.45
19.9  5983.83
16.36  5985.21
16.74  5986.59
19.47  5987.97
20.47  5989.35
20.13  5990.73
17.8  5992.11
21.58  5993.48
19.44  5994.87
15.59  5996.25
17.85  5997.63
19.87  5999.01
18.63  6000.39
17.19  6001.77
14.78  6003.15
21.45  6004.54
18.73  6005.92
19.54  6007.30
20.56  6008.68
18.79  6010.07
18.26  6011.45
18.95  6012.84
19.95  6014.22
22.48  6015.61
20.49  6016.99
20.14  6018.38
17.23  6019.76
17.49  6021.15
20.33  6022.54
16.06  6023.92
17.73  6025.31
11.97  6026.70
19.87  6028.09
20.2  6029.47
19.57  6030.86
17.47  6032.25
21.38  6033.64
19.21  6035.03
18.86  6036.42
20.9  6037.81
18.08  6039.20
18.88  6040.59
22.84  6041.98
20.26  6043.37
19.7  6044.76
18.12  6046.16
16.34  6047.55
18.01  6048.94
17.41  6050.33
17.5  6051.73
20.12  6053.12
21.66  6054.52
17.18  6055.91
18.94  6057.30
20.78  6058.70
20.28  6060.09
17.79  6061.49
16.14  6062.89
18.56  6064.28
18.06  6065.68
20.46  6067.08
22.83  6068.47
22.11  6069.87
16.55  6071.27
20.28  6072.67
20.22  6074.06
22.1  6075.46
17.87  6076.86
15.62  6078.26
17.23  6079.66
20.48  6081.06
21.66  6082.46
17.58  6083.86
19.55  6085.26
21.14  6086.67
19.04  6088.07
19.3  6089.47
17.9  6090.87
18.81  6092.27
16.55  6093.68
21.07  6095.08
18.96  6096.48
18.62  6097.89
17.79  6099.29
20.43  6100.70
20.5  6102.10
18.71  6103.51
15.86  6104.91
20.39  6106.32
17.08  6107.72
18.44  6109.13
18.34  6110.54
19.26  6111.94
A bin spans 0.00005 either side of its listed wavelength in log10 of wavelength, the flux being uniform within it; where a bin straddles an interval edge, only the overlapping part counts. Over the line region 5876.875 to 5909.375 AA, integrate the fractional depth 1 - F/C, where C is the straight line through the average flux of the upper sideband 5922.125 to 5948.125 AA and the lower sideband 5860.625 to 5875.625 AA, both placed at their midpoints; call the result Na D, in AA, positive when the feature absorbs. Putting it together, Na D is 0.7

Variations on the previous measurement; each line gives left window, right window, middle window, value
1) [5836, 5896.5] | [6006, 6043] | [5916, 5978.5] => 0.0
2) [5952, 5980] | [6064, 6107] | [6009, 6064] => 1.8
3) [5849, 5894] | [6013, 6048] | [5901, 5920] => 0.9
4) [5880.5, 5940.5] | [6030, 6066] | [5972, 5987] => -1.0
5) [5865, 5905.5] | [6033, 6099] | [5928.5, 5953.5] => -1.5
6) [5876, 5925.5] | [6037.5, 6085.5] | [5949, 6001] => -2.8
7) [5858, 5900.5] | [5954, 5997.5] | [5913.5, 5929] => 1.4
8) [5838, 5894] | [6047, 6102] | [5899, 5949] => 1.5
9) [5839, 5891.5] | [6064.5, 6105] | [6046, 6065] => 0.8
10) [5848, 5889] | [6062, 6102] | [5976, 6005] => 0.7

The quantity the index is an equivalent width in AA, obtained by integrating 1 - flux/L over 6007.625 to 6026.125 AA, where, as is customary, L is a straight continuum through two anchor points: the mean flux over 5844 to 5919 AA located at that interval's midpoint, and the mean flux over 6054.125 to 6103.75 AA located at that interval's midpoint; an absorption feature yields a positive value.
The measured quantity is 0.18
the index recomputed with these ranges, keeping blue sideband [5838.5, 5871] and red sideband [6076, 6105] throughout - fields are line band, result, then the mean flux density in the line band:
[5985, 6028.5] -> 1.7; 18.6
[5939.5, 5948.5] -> 0.5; 18.8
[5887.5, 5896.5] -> 2.0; 15.8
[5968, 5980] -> -0.8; 20.8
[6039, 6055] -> 0.1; 19.1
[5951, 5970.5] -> 0.0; 19.7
